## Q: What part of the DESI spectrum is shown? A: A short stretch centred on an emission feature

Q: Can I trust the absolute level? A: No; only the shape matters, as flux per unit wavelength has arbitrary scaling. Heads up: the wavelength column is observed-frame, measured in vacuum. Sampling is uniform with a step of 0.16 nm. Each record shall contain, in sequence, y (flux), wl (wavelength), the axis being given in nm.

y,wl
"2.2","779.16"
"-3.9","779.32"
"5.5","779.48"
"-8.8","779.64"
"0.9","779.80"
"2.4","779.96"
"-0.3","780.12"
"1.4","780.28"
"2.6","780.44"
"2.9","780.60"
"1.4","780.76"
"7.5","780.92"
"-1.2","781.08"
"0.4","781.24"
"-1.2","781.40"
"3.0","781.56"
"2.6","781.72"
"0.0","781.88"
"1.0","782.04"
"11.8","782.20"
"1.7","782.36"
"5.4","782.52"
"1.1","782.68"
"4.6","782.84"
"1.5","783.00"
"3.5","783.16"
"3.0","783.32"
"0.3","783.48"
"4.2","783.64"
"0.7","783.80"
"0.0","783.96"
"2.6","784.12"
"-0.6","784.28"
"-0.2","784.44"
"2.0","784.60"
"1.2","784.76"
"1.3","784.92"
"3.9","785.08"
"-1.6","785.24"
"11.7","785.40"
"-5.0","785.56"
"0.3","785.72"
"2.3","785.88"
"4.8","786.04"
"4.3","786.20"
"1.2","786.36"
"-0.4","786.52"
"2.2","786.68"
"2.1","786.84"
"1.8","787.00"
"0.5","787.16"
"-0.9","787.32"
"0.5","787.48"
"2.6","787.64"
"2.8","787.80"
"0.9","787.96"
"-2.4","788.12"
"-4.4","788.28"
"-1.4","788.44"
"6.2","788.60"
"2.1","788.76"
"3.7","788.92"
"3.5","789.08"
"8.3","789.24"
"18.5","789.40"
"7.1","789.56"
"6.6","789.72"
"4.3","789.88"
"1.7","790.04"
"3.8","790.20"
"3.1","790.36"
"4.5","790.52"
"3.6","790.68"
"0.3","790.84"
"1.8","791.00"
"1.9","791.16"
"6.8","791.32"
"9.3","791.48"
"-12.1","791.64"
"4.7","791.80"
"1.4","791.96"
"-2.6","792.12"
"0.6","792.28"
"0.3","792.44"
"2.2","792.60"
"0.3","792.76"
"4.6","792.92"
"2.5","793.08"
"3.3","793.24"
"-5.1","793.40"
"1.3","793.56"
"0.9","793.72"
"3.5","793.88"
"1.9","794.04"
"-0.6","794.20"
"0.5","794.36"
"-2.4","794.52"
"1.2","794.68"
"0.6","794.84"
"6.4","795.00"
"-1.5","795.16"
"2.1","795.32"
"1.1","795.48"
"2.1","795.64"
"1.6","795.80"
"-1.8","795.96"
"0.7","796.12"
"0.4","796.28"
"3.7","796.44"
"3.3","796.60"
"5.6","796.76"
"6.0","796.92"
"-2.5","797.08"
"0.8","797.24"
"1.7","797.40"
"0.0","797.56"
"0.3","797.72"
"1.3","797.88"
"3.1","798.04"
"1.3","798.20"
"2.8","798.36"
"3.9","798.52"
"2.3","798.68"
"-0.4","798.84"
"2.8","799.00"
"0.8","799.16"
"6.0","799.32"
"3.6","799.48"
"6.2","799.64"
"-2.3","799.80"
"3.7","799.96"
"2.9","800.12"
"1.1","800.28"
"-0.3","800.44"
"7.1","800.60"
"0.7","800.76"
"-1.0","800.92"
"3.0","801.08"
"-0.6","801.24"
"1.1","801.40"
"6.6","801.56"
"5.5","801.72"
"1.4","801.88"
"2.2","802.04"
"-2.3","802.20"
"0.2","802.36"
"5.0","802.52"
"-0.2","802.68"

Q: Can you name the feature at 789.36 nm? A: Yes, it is H-gamma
